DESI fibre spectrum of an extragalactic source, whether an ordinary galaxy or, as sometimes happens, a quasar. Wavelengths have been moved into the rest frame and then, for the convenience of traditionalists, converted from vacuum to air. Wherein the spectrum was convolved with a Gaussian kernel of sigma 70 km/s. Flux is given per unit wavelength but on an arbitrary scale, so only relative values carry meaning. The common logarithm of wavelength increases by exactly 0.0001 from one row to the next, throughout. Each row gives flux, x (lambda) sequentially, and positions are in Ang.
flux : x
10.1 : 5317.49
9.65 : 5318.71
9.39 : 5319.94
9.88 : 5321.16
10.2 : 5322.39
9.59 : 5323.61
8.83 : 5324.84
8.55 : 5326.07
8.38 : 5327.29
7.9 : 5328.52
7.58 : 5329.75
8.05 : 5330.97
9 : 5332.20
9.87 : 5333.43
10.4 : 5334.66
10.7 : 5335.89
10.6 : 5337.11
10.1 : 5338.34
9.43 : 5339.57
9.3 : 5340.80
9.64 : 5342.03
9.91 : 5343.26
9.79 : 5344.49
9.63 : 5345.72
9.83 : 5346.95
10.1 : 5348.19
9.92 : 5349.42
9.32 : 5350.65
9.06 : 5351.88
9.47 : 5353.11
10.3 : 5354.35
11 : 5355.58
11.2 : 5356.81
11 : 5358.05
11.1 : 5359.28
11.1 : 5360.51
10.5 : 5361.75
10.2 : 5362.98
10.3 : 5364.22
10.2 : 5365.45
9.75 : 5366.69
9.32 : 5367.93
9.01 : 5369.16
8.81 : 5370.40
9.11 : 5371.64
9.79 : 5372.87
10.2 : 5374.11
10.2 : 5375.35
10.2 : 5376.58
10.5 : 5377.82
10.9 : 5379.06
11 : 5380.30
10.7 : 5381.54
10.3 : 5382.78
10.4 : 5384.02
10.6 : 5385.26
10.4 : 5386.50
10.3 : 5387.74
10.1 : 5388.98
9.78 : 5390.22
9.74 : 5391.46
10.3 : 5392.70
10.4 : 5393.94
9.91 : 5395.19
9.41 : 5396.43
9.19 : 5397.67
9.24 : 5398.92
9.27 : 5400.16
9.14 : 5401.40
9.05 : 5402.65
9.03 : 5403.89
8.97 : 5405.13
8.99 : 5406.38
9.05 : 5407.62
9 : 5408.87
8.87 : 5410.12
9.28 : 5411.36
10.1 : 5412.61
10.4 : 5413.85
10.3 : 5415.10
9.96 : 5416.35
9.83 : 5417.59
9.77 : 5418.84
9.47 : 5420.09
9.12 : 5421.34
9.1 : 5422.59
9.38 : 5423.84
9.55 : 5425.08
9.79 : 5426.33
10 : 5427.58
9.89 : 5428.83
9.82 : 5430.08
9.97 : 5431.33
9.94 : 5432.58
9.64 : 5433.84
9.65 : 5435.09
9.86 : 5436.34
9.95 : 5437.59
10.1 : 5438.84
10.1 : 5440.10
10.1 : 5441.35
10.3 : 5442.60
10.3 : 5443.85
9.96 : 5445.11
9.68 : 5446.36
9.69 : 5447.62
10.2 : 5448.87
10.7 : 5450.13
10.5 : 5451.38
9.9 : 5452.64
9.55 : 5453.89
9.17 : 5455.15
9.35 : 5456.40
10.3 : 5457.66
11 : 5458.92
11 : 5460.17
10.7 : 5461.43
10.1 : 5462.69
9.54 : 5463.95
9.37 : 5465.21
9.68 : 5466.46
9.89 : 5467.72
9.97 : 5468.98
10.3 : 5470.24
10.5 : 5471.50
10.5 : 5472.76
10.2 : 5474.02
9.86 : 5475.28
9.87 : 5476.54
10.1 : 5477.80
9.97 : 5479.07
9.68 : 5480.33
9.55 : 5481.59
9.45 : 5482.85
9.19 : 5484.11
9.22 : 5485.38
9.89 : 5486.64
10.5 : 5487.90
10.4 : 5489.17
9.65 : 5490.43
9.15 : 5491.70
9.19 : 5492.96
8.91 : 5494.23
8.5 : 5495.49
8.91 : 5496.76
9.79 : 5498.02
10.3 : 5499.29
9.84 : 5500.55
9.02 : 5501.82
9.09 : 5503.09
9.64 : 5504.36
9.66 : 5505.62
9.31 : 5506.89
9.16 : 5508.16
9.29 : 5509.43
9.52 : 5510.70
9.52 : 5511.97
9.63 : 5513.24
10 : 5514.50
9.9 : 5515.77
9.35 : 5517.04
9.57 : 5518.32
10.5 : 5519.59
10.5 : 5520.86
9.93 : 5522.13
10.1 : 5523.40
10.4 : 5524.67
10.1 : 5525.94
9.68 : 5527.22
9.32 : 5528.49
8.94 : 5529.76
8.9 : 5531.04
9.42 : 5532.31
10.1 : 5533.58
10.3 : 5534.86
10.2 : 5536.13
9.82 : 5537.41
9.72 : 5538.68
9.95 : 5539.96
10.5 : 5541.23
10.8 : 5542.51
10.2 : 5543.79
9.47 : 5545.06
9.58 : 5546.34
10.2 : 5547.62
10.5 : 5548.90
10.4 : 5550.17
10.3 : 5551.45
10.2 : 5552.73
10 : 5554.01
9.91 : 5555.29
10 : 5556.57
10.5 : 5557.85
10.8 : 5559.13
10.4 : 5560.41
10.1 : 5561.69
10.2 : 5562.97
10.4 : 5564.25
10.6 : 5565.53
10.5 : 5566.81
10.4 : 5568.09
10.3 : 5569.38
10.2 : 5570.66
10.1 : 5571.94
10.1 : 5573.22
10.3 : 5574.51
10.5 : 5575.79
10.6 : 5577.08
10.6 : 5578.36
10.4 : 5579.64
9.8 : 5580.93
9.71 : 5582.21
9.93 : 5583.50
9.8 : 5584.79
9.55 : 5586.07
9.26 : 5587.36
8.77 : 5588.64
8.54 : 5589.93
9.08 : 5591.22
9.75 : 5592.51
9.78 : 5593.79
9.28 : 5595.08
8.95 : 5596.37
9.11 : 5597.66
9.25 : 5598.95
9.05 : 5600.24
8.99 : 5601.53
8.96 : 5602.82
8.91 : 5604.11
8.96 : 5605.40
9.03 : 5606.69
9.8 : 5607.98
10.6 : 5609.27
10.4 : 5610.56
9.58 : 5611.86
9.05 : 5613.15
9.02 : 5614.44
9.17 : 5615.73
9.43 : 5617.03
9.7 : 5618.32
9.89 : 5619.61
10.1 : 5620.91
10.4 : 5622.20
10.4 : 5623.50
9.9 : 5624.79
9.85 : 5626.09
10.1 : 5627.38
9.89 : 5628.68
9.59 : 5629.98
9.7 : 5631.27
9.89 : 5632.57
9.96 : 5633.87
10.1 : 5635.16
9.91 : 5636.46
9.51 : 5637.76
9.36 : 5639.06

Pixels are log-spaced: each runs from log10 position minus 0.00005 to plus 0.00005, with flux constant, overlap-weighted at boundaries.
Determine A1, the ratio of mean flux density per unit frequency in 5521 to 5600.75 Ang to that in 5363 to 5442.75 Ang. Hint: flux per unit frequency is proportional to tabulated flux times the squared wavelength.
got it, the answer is 1.07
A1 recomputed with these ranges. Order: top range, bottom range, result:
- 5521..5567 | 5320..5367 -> 1.11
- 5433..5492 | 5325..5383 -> 1.05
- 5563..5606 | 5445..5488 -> 1.02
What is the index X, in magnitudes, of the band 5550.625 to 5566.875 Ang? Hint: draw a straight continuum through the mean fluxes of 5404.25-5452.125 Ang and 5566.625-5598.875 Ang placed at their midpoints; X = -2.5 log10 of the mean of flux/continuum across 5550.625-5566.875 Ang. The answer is -0.05 mag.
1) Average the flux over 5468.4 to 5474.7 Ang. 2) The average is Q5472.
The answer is 10.3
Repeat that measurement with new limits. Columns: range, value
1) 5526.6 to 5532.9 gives 9.25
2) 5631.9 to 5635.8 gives 9.99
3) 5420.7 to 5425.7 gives 9.3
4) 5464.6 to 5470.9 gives 9.86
